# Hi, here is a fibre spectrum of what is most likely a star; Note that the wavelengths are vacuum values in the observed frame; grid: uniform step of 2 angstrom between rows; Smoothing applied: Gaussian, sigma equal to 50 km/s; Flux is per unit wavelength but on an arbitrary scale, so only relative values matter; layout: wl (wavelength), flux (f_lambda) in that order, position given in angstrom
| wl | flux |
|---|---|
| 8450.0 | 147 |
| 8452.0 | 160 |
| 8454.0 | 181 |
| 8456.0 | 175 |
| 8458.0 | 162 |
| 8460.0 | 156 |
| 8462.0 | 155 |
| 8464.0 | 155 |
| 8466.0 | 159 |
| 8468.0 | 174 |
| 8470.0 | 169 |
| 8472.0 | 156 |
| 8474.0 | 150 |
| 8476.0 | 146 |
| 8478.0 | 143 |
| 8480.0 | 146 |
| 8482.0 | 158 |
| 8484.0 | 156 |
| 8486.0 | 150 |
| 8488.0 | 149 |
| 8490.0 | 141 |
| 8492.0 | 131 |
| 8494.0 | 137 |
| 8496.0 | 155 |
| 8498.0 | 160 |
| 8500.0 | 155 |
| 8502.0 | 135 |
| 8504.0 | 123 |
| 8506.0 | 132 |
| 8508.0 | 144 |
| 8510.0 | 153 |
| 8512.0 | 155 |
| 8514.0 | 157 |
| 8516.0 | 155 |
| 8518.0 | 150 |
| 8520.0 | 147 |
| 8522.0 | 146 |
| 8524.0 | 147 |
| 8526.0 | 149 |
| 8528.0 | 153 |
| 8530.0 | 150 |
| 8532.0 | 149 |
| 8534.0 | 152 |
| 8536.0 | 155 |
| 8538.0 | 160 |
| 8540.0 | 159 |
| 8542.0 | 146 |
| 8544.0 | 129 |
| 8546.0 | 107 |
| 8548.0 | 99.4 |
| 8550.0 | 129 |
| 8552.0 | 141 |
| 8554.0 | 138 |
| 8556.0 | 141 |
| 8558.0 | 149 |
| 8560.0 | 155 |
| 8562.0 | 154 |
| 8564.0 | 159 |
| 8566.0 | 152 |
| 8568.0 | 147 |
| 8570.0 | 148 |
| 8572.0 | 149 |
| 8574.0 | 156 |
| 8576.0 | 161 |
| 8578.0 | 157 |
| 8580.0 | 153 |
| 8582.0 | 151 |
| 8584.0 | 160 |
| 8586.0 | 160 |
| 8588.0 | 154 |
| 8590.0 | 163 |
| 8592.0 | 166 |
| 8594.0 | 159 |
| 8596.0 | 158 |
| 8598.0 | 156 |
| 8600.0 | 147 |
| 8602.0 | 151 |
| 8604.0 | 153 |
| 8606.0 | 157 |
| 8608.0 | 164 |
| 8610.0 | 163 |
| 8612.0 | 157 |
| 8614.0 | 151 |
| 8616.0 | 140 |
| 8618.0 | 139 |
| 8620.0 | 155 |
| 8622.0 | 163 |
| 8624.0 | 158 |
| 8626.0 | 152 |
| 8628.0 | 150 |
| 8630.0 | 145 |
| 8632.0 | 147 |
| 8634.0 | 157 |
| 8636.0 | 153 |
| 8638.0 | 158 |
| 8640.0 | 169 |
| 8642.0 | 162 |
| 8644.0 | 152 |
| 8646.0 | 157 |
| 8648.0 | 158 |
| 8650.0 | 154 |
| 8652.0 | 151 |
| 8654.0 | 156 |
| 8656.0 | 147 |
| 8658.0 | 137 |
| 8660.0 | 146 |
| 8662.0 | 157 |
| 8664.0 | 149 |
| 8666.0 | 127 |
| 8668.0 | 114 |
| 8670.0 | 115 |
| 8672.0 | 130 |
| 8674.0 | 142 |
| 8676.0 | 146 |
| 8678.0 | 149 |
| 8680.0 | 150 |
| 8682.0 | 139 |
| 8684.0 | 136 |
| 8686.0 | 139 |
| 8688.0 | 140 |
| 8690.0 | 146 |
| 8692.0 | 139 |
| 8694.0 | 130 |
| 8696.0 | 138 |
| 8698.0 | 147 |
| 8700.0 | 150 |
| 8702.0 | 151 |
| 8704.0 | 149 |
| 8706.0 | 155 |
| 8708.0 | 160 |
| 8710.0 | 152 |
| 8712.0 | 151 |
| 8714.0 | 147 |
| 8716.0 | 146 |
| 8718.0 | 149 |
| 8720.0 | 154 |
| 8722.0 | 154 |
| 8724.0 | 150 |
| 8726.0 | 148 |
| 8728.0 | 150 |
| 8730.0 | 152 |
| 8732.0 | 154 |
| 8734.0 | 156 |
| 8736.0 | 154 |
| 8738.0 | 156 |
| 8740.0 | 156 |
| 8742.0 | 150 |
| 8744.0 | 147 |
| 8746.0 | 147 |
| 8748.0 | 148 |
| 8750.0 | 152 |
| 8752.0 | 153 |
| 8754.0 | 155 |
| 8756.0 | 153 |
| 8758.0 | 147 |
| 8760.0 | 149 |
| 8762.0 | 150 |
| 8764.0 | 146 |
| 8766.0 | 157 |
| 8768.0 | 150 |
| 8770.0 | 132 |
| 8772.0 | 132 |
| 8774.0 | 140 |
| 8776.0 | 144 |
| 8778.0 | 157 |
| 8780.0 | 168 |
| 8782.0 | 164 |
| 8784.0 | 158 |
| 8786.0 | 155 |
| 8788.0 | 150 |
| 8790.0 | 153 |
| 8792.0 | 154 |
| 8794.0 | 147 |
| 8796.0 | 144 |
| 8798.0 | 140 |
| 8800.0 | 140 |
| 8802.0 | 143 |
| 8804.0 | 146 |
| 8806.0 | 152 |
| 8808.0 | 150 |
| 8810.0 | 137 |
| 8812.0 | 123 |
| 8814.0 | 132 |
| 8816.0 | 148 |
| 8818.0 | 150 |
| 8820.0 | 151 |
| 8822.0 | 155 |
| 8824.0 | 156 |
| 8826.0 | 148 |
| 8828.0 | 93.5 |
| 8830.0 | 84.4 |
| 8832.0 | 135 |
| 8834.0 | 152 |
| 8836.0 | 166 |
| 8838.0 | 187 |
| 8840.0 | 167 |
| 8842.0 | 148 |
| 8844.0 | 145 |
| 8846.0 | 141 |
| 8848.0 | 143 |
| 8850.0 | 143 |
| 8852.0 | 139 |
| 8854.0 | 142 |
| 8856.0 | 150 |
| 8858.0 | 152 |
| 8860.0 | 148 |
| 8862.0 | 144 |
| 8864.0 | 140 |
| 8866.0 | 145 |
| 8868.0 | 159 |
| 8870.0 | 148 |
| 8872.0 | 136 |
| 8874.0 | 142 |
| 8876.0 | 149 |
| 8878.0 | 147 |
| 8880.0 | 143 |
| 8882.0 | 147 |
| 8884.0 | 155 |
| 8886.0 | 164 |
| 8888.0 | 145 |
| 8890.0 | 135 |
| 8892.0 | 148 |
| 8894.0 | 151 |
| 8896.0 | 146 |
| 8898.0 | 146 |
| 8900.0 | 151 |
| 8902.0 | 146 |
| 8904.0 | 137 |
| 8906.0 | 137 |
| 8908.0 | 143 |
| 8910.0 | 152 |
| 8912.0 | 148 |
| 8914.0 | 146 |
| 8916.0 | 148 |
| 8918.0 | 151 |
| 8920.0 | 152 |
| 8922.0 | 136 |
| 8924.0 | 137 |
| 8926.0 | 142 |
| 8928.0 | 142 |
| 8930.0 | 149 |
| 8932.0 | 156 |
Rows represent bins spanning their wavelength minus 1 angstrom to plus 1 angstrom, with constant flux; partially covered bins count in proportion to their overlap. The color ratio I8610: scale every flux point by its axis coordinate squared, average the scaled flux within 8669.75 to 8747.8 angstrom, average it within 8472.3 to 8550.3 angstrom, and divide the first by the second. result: 1.06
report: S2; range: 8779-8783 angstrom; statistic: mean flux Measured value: 166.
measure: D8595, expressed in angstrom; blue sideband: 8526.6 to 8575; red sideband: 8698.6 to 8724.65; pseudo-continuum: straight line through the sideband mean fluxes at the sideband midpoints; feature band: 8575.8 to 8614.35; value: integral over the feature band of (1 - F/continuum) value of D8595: -2.7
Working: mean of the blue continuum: 145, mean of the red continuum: 151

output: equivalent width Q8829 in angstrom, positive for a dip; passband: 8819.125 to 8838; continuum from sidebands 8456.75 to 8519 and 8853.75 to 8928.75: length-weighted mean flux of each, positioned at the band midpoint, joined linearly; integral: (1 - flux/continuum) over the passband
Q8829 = 0.83 angstrom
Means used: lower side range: 151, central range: 140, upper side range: 146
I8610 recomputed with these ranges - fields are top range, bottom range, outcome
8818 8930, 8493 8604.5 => 1.06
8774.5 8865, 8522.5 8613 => 1.03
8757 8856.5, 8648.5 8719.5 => 1.04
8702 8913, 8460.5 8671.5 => 1.04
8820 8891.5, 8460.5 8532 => 1.06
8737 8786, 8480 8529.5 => 1.08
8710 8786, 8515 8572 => 1.09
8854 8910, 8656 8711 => 1.08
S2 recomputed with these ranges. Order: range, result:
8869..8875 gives 142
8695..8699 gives 142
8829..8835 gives 124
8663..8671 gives 126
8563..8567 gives 156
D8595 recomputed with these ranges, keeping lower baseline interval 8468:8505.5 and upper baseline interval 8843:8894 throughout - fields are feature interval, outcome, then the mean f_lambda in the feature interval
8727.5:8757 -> -1.1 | 152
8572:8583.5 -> -0.6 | 155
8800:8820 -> 0.5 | 143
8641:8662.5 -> -0.7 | 152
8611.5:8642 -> -1.2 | 153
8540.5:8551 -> 1.7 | 124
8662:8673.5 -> 1.3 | 130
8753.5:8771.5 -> -0.2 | 148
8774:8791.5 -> -1.0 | 155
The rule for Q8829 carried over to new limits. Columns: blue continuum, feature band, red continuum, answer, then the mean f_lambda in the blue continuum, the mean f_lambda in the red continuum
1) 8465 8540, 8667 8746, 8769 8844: 0.73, 150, 146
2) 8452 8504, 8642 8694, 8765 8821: 2.27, 154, 147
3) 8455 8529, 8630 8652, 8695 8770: -0.75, 151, 151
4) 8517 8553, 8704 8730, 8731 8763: -0.15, 143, 152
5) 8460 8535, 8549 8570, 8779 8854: 0.36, 150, 146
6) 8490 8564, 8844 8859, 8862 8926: 0.16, 145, 146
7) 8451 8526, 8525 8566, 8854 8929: 1.95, 152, 146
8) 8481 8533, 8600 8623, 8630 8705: -1.15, 148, 146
